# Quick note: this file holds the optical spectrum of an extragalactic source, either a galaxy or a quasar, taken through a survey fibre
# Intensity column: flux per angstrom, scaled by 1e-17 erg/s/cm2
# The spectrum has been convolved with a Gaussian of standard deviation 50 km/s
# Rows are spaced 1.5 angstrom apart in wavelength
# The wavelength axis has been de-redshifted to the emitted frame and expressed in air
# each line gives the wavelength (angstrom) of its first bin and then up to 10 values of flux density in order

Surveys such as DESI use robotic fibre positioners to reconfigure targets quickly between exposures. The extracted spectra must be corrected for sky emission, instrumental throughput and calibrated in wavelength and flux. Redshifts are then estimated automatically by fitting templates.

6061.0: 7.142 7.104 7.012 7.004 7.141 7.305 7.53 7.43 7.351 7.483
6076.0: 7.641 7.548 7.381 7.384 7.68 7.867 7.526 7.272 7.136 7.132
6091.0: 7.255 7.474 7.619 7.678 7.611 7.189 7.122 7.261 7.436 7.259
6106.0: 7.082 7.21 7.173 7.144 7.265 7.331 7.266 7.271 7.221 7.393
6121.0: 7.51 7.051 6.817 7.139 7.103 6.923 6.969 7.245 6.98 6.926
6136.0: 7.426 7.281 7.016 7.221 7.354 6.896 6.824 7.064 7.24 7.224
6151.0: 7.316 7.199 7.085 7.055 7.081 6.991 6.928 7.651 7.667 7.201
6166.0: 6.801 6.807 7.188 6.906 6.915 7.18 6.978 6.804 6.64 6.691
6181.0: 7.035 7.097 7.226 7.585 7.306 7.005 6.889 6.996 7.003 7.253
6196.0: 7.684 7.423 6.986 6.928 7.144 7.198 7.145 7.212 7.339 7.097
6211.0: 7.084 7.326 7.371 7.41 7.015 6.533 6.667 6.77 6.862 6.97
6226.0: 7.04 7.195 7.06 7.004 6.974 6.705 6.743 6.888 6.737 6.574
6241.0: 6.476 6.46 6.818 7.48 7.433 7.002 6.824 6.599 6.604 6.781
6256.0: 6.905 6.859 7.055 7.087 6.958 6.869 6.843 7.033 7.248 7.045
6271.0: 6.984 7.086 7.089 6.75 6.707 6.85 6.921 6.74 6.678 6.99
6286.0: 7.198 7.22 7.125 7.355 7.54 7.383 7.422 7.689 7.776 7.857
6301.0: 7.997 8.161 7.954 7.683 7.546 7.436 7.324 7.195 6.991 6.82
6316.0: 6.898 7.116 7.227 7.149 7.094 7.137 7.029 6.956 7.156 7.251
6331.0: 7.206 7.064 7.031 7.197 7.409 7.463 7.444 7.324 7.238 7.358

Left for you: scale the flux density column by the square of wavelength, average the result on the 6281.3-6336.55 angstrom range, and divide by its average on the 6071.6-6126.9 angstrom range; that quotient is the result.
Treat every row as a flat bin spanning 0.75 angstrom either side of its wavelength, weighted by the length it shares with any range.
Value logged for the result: 1.06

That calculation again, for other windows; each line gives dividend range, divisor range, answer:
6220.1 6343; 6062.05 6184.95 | 1.04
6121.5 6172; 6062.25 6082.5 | 0.99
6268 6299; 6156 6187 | 1.05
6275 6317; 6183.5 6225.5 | 1.06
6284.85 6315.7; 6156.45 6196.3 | 1.10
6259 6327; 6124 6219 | 1.05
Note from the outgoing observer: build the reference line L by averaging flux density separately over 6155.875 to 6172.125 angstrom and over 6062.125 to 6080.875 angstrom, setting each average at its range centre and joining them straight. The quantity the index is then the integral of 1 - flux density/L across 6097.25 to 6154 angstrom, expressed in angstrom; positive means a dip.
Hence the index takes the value 0.2 angstrom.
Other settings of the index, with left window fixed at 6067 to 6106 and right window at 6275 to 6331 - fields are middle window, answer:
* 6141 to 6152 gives 0.3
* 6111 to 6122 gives 0.1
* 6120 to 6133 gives 0.5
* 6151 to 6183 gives 1.3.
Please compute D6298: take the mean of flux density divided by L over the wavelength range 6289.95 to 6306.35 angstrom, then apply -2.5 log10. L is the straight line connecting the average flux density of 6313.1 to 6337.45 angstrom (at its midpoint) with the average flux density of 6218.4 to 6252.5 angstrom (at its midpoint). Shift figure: -0.10 mag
